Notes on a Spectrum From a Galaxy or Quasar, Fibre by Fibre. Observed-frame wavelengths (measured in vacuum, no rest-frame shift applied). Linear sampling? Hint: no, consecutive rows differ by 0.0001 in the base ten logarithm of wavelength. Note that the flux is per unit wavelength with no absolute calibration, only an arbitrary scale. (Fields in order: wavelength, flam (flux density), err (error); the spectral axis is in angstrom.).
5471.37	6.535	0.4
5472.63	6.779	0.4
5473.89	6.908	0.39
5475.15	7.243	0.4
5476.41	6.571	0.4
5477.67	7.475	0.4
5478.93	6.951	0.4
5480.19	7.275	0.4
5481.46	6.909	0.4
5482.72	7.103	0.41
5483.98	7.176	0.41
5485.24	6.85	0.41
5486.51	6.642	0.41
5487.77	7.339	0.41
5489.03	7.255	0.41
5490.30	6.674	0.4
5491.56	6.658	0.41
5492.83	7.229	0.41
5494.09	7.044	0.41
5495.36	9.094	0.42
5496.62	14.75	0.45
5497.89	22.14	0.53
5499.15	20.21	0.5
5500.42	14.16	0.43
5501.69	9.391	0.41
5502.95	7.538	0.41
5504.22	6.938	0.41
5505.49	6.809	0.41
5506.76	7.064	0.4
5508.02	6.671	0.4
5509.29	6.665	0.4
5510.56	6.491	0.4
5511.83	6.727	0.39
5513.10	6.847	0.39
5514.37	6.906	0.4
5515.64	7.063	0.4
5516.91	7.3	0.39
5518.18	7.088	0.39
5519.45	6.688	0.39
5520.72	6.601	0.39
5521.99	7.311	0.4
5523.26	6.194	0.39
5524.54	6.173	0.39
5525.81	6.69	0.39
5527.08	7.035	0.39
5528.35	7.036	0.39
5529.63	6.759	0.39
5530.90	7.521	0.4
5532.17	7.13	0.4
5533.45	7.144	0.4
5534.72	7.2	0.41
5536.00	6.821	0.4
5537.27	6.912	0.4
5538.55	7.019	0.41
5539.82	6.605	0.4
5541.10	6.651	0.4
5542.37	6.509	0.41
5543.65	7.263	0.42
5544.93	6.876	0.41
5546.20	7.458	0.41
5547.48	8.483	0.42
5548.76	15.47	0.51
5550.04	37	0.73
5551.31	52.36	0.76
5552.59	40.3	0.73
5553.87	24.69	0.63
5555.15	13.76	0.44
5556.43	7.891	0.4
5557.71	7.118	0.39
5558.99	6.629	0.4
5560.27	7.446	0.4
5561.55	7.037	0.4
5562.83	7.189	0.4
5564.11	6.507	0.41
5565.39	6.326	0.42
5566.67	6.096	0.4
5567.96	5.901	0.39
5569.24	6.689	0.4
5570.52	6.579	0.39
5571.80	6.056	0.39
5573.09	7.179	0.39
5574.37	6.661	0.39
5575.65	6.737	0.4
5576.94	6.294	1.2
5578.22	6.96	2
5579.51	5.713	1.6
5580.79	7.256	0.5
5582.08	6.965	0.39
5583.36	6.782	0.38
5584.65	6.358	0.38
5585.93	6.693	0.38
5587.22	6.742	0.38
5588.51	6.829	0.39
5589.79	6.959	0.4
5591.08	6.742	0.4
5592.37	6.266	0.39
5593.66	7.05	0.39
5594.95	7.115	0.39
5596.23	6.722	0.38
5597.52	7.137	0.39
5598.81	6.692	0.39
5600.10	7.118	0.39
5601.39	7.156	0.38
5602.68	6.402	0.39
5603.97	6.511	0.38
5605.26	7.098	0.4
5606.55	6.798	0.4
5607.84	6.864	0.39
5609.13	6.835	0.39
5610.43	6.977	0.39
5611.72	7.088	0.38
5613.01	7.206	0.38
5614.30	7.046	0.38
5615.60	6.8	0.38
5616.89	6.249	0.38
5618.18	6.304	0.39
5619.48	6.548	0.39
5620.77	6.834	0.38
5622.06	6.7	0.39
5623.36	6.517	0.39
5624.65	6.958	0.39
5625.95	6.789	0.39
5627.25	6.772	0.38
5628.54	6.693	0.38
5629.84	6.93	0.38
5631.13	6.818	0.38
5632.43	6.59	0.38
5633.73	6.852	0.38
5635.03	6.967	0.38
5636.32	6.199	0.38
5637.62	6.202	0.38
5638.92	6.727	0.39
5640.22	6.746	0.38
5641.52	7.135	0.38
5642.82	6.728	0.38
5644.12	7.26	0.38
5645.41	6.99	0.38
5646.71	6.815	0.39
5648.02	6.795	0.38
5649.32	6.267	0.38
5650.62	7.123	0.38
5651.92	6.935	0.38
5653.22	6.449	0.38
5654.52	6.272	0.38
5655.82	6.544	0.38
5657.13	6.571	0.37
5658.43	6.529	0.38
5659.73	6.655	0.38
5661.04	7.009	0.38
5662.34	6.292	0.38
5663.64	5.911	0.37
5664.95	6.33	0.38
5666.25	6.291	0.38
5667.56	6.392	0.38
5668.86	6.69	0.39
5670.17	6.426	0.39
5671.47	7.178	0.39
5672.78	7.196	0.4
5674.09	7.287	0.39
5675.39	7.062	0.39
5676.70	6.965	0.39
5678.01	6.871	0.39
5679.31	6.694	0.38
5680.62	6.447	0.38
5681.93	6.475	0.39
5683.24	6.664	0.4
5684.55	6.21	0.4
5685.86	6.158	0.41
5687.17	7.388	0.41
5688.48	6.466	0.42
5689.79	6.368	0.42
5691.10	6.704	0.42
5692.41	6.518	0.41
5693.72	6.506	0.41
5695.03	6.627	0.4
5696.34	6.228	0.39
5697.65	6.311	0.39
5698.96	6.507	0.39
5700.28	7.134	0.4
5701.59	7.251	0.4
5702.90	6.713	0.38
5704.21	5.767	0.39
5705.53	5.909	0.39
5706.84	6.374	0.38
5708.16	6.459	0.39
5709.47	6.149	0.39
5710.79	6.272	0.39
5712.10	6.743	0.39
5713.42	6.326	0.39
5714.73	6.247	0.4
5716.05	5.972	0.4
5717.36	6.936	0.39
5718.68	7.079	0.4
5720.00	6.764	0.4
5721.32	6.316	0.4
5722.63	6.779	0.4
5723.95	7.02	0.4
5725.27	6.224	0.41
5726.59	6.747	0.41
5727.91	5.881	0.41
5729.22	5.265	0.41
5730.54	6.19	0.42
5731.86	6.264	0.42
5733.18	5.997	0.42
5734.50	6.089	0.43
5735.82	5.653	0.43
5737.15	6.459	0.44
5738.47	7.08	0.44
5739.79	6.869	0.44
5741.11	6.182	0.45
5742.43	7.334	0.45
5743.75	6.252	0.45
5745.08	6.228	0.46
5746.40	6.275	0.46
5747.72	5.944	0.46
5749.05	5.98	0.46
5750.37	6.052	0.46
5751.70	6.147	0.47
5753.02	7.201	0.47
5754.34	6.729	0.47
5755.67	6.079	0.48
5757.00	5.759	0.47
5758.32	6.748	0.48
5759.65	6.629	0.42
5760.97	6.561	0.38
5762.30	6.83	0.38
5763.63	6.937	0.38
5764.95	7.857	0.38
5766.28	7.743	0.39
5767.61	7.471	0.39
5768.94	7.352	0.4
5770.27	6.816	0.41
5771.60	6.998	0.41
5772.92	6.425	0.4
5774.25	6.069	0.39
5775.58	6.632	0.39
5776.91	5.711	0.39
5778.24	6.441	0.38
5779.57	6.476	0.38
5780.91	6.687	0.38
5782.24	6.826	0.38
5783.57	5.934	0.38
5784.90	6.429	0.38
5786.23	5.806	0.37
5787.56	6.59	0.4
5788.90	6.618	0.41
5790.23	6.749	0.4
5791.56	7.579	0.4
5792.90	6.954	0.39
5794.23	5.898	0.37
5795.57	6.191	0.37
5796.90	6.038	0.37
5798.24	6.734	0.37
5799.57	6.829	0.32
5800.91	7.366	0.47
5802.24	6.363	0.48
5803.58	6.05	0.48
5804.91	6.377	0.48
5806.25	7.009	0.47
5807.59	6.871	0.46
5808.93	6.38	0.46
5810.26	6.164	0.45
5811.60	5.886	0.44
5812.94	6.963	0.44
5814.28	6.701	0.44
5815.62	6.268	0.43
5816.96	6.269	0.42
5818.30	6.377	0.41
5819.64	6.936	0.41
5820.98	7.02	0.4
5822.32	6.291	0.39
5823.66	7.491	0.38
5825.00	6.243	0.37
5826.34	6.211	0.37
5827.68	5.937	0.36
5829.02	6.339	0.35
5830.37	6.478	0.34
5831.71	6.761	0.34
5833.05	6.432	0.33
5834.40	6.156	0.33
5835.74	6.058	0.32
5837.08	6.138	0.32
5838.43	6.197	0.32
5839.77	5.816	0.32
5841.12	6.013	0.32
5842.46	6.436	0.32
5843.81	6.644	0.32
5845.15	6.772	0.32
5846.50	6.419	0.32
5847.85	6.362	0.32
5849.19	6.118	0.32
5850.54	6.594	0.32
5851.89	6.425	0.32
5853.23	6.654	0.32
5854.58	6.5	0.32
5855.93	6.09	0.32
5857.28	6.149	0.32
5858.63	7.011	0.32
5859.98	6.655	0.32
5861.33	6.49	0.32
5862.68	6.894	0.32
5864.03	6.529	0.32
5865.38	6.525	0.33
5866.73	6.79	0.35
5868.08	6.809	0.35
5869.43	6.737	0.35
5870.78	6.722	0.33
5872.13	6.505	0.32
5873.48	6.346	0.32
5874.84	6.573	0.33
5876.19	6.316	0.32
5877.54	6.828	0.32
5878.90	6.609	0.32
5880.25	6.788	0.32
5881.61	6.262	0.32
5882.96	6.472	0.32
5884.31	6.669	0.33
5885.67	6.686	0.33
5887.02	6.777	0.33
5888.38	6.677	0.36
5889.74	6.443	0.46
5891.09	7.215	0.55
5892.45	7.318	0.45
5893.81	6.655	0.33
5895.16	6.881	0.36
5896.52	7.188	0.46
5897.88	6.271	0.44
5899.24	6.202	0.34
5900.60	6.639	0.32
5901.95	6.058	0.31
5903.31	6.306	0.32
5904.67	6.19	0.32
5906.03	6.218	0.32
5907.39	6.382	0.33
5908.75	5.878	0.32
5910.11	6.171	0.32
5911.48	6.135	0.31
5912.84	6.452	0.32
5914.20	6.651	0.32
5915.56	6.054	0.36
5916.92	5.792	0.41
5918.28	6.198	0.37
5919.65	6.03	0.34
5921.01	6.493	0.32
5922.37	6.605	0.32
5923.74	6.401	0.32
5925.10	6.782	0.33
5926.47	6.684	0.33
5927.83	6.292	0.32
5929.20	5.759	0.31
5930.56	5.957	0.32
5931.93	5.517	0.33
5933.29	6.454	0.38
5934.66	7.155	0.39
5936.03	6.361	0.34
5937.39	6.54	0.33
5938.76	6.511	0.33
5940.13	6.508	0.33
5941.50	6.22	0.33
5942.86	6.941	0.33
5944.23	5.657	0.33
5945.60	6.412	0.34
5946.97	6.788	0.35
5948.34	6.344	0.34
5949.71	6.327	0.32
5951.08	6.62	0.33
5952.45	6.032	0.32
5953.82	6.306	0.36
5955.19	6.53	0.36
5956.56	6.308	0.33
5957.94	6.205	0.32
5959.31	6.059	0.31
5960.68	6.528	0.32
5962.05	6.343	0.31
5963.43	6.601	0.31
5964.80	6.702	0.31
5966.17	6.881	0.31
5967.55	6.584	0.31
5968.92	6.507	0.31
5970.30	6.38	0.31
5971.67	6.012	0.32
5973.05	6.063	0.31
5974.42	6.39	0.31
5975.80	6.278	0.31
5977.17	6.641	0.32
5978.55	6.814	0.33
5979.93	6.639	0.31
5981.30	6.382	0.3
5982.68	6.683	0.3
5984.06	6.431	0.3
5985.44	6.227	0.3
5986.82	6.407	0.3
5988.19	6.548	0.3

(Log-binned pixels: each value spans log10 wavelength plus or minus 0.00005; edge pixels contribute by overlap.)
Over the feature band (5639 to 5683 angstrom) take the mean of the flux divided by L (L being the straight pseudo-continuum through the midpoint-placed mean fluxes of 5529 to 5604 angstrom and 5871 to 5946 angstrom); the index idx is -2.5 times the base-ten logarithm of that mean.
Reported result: 0.256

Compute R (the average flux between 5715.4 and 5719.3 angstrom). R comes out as 6.66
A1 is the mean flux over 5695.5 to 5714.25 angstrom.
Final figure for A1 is 6.44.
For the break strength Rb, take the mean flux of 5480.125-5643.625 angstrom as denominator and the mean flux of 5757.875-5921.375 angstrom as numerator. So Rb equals 0.78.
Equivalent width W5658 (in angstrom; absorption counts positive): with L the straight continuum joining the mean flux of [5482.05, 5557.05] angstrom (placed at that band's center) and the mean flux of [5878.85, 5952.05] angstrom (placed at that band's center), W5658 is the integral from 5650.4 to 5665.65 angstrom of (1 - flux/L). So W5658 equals 4.0 angstrom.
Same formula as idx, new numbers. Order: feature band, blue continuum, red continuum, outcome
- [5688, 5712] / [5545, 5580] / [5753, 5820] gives 0.32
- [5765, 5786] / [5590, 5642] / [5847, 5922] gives -0.01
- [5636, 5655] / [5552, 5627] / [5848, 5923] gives 0.12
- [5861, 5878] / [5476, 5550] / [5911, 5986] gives 0.01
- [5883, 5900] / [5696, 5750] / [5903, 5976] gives -0.06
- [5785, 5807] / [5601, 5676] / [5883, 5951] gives 0.00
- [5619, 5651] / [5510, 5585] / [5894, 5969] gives 0.26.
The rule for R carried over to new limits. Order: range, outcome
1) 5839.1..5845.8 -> 6.34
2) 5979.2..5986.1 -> 6.47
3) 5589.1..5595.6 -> 6.83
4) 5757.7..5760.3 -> 6.68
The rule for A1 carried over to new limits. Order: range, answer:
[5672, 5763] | 6.49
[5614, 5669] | 6.65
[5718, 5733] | 6.4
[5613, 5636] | 6.73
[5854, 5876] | 6.58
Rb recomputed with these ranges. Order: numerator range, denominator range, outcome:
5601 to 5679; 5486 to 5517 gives 0.76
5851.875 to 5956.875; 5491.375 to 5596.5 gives 0.70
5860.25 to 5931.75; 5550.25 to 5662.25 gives 0.80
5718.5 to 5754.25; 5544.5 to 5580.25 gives 0.54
